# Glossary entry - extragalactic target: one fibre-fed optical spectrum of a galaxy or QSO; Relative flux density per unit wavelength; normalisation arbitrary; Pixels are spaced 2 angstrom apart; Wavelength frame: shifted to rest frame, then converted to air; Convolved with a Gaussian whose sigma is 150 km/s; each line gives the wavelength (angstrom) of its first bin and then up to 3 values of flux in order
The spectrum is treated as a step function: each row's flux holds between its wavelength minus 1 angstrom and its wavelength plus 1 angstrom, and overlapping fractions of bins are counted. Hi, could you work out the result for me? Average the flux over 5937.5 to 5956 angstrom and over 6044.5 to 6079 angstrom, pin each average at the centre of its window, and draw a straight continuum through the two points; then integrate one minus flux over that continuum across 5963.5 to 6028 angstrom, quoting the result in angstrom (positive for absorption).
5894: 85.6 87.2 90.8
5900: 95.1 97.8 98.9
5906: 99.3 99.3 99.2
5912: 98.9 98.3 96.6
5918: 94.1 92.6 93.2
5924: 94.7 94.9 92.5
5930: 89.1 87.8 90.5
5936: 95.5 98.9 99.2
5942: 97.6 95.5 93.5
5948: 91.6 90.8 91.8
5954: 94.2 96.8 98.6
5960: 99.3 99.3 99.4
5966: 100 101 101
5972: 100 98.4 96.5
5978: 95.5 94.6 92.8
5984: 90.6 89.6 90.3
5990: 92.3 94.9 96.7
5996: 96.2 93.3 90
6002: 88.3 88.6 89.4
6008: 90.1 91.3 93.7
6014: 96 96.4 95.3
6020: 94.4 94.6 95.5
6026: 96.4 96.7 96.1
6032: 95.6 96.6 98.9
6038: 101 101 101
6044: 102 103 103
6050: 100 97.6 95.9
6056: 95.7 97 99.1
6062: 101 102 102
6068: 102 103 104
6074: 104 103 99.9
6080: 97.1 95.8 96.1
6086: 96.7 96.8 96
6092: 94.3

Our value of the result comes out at 1.88 angstrom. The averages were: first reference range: 94.8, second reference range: 101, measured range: 94.5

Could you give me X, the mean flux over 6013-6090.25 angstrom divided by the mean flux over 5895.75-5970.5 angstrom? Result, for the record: 1.03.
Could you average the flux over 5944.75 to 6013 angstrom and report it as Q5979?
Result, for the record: 94.4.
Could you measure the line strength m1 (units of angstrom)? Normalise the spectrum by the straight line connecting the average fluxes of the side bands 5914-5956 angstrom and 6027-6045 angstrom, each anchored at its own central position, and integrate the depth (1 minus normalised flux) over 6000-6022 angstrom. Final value 1.18 angstrom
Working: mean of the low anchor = 93.9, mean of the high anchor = 98.8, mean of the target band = 92.3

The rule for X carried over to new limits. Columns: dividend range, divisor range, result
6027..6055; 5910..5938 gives 1.05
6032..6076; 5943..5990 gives 1.05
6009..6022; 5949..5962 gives 0.99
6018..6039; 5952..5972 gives 0.98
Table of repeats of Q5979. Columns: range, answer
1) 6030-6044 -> 99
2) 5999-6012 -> 89.9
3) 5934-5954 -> 94.7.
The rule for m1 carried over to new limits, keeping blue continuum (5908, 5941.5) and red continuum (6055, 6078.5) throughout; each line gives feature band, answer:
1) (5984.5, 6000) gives 0.77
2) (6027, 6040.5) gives 0.24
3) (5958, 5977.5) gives -0.50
